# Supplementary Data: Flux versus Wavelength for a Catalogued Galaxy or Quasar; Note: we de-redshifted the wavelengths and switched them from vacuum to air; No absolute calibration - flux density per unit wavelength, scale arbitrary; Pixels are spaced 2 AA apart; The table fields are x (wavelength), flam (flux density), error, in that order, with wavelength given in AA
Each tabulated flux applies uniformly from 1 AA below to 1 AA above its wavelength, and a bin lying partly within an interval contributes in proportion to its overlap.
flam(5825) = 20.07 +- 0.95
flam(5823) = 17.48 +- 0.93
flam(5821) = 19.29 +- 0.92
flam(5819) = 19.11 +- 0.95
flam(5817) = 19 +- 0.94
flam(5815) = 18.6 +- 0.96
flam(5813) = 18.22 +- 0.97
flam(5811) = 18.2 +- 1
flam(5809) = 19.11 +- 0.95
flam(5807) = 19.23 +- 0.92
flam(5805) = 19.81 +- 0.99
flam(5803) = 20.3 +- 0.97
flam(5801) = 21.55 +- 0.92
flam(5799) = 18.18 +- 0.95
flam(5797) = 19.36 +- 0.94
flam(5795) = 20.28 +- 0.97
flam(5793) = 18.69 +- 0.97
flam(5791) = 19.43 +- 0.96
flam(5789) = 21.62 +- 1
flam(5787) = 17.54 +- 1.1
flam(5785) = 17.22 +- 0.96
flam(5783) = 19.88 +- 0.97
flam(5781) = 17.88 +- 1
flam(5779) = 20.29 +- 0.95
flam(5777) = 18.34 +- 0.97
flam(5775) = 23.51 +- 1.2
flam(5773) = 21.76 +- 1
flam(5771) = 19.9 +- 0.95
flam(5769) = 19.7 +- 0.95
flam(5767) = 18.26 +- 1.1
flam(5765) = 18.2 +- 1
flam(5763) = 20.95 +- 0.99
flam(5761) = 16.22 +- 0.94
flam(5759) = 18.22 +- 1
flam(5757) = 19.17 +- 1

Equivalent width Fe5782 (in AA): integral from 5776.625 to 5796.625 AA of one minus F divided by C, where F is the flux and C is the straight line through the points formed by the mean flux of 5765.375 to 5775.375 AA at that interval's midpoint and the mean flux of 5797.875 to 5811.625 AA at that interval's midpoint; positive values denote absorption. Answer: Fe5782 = 0.8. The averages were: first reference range 20.3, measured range 19.1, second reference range 19.5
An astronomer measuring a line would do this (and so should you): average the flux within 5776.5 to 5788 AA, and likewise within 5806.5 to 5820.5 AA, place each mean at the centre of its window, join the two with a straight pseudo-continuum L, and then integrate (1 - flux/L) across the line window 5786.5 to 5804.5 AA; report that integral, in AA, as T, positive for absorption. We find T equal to -1.0 AA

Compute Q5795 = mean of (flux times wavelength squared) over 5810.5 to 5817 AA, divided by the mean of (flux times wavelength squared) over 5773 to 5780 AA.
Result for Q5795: 0.9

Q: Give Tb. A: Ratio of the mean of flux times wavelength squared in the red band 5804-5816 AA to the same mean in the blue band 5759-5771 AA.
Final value 1.02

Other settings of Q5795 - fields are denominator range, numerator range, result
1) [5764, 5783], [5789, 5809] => 1.01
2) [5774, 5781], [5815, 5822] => 0.95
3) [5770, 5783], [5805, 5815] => 0.94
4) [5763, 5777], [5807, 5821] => 0.95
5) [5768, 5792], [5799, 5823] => 0.98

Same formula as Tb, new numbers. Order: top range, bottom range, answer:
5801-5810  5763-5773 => 1.03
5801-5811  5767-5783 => 0.99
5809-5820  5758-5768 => 1.03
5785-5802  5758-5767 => 1.07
